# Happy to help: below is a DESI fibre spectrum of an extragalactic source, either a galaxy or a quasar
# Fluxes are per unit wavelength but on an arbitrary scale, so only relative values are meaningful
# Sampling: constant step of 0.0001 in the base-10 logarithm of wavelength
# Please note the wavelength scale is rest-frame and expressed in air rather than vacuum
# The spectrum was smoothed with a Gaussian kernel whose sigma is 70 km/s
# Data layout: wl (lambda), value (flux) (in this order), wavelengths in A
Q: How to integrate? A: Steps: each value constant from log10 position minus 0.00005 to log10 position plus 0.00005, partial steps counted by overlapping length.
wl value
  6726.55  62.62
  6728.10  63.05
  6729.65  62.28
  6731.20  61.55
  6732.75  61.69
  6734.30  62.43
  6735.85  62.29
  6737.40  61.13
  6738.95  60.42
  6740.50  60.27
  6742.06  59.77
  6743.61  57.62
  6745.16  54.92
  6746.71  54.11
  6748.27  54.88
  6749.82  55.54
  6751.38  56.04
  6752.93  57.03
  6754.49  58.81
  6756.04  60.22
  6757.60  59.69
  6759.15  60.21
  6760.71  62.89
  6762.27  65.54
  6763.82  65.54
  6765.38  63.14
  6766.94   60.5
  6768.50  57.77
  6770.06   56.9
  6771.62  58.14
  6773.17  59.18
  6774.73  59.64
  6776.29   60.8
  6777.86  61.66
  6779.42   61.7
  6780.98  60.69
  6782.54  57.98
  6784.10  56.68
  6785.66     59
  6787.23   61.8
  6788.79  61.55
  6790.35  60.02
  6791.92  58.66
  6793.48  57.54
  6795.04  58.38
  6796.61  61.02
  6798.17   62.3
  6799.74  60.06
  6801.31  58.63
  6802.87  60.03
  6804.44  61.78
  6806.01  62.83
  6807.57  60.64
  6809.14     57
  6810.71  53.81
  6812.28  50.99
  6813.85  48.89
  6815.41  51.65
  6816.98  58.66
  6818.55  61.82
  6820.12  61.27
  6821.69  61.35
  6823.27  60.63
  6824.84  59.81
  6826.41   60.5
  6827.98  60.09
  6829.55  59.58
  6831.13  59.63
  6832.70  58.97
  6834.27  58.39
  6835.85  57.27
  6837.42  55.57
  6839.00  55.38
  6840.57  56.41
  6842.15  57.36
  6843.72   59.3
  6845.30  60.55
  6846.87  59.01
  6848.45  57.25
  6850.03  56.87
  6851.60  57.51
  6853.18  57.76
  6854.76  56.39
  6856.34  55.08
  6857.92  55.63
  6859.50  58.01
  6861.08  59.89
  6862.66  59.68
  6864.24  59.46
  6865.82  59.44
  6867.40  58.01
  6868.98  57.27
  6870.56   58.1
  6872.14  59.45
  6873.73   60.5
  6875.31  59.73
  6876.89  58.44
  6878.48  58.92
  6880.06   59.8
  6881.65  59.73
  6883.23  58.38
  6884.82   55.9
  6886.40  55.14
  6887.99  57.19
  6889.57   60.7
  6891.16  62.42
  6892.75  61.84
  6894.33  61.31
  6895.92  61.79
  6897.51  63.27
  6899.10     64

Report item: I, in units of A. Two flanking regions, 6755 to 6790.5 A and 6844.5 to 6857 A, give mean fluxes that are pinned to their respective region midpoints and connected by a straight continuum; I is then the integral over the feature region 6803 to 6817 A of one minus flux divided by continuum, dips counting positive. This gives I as 0.7 A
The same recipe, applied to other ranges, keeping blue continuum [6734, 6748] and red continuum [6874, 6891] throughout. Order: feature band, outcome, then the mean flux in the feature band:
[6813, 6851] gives 0.4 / 58.2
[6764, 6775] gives -0.1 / 59.7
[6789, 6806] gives -0.4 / 60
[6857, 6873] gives 0.0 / 58.5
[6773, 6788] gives -0.3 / 59.9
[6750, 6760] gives 0.1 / 58.5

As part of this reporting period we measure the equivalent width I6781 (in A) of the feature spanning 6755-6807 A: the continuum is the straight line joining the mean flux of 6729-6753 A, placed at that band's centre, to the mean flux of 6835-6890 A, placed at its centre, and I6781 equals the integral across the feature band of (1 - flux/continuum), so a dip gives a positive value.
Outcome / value -1.55 A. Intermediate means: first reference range 58.9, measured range 60.4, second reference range 58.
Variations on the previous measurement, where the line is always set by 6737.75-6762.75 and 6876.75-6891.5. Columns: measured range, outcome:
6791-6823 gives 0.08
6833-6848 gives 0.21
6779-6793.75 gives -0.25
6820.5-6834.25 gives -0.34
